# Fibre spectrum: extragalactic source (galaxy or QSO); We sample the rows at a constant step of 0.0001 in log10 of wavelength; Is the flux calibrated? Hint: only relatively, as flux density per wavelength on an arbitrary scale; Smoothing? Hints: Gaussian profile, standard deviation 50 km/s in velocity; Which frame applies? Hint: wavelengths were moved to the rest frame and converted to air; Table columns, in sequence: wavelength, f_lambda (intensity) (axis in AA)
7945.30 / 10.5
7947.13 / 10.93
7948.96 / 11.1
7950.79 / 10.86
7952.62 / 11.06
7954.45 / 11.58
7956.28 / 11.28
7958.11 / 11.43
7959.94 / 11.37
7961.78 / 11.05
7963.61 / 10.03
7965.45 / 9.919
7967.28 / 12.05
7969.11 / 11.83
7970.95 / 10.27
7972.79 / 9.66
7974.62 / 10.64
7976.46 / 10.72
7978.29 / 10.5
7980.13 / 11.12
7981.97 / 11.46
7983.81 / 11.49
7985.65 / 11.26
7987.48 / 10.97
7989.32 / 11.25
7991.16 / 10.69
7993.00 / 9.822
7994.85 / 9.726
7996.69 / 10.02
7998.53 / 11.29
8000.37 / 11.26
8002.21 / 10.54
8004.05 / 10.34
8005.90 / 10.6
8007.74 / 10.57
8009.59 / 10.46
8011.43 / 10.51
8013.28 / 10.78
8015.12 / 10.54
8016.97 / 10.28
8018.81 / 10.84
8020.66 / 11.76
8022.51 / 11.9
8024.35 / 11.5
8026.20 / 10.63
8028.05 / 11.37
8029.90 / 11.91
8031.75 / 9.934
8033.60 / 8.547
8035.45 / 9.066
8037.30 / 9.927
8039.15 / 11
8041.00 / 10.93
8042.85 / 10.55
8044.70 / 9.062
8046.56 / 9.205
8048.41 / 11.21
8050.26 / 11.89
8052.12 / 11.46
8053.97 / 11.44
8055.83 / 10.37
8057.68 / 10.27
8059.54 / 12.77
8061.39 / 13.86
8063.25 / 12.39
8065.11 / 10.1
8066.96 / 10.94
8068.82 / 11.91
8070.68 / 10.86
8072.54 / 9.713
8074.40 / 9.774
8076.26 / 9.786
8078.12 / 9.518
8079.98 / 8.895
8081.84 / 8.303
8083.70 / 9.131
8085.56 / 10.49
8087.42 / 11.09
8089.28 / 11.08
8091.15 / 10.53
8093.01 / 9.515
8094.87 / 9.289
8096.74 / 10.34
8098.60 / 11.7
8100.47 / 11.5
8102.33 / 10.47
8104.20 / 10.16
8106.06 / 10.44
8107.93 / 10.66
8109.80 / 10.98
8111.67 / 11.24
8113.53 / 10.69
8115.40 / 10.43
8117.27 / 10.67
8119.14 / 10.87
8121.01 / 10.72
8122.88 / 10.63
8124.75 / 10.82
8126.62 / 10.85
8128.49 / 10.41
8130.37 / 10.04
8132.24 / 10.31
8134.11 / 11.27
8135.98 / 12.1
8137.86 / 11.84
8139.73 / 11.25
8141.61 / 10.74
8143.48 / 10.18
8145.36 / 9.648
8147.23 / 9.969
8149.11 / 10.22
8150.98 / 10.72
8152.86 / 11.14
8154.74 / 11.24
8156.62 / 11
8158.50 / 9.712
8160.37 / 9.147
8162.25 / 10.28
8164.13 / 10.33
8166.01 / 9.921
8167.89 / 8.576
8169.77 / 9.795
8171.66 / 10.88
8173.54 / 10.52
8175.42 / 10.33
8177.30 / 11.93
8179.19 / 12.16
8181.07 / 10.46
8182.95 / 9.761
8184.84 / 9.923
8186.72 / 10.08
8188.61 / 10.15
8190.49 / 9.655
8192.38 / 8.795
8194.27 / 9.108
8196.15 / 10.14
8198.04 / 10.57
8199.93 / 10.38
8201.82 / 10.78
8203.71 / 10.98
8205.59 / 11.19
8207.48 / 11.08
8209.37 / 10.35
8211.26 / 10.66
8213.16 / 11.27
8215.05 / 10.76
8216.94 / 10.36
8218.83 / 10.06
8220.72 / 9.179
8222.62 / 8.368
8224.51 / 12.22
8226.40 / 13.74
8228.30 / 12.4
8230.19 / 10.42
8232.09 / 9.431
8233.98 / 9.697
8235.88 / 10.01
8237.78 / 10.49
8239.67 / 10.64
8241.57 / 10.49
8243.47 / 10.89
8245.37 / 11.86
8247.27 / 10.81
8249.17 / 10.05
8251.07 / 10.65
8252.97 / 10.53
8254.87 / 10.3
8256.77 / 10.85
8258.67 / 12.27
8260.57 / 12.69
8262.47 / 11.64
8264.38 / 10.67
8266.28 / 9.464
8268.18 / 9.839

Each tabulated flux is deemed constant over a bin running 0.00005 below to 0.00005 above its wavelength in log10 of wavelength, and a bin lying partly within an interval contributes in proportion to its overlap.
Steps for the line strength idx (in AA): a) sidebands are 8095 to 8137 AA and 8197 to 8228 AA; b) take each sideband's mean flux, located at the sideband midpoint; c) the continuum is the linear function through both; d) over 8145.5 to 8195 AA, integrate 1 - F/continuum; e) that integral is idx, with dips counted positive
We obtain 2.5 AA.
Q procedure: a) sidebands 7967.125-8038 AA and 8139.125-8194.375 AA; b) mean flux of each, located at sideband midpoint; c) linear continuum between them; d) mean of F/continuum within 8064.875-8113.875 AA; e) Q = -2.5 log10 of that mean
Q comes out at 0.01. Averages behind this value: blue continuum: 10.7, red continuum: 10.3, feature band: 10.3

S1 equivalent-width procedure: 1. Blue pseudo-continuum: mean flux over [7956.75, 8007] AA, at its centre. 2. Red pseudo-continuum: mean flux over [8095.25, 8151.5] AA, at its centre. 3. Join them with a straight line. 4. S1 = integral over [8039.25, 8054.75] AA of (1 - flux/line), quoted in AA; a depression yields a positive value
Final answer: 0.0 AA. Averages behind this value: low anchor 10.8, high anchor 10.7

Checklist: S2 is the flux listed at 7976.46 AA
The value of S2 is 10.72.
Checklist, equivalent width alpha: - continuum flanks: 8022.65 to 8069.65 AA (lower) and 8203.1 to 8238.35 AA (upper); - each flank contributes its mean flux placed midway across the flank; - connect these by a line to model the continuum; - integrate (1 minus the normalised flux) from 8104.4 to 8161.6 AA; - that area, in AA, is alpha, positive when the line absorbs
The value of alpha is 0.7 AA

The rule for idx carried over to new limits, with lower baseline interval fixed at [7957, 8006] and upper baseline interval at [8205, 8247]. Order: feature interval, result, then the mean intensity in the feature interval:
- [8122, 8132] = 0.2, 10.5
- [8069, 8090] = 1.6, 9.94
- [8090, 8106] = 0.5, 10.4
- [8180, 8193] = 1.0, 9.88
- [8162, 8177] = 0.8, 10.1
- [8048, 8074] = -1.4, 11.3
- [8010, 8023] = -0.1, 10.9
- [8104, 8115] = 0.0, 10.7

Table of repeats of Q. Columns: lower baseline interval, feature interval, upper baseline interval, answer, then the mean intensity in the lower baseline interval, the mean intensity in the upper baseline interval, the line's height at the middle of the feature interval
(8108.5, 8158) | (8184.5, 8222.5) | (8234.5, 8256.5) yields 0.04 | 10.8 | 10.6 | 10.7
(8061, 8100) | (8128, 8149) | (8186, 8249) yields -0.02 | 10.4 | 10.5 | 10.4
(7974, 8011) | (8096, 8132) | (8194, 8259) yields 0.00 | 10.7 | 10.7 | 10.7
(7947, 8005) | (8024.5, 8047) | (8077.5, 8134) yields 0.04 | 10.9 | 10.4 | 10.7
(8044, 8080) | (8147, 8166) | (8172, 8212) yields 0.02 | 10.8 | 10.4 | 10.5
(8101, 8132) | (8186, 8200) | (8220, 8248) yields 0.09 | 10.6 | 10.7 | 10.7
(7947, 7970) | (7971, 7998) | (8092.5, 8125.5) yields 0.04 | 11.1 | 10.6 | 11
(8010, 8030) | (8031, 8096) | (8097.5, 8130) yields 0.05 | 11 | 10.8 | 10.9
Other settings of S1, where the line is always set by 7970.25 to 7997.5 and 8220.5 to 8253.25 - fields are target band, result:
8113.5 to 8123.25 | 0.0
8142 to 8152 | 0.5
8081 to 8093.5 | 0.7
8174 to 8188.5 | 0.1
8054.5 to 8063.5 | -1.0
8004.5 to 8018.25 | 0.1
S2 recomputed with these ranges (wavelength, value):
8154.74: 11.24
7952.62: 11.06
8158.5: 9.712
